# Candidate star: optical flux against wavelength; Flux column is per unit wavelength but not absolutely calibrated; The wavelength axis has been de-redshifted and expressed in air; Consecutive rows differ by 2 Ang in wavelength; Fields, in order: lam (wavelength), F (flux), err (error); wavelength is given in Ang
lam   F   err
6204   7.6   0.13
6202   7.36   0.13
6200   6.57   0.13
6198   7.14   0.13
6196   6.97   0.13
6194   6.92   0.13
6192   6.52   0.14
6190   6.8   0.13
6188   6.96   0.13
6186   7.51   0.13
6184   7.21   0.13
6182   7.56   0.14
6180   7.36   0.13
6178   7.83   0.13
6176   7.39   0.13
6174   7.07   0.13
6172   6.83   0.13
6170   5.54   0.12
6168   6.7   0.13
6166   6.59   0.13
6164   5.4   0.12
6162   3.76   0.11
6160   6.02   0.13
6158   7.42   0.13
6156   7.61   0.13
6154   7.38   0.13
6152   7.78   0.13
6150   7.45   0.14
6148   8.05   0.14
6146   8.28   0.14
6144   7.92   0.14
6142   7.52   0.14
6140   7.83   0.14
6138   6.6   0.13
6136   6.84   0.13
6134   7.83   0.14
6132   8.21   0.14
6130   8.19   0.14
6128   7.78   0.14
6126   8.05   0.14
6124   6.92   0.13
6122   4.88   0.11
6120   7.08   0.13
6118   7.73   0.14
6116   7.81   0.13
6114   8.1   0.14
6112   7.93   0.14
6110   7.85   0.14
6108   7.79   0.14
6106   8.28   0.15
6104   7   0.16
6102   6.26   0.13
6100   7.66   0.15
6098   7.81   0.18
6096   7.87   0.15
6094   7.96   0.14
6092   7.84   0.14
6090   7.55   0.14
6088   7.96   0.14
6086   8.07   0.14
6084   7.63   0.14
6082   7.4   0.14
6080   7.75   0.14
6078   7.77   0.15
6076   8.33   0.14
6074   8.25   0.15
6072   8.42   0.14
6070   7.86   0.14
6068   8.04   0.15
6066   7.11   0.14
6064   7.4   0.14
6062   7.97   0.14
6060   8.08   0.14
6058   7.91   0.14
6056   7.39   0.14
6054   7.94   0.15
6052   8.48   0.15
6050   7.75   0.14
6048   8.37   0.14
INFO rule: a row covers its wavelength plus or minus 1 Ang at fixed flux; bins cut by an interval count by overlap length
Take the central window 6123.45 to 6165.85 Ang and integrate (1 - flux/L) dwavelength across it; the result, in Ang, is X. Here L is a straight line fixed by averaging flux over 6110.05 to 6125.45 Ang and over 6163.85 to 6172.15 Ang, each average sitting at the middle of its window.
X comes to -3.42 Ang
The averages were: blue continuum 7.27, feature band 7.27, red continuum 6.23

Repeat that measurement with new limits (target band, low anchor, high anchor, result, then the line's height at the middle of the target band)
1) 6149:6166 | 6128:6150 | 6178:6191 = 2.1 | 7.54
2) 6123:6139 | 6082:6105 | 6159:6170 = -2.4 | 6.58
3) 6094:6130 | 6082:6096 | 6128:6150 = 1.3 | 7.77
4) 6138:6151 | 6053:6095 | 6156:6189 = -1.3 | 7.04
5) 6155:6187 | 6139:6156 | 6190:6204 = 2.7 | 7.38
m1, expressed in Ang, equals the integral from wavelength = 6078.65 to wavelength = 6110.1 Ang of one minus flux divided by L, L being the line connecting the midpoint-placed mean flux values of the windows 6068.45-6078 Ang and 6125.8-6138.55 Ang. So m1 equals 1.24 Ang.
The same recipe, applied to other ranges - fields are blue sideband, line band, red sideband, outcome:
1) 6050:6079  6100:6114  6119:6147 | 0.1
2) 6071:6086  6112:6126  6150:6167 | 0.1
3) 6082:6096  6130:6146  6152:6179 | -1.3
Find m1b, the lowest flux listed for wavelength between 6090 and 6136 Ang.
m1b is 4.88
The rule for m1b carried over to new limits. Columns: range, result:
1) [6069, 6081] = 7.75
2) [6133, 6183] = 3.76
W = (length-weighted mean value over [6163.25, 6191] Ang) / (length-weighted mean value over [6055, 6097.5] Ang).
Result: 0.9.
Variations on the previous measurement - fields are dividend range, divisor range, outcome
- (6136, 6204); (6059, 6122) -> 0.91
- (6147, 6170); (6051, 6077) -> 0.84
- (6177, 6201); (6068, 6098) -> 0.90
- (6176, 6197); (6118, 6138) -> 0.98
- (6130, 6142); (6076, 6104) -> 0.98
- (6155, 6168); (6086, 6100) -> 0.79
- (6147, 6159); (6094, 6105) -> 1.03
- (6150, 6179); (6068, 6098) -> 0.85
